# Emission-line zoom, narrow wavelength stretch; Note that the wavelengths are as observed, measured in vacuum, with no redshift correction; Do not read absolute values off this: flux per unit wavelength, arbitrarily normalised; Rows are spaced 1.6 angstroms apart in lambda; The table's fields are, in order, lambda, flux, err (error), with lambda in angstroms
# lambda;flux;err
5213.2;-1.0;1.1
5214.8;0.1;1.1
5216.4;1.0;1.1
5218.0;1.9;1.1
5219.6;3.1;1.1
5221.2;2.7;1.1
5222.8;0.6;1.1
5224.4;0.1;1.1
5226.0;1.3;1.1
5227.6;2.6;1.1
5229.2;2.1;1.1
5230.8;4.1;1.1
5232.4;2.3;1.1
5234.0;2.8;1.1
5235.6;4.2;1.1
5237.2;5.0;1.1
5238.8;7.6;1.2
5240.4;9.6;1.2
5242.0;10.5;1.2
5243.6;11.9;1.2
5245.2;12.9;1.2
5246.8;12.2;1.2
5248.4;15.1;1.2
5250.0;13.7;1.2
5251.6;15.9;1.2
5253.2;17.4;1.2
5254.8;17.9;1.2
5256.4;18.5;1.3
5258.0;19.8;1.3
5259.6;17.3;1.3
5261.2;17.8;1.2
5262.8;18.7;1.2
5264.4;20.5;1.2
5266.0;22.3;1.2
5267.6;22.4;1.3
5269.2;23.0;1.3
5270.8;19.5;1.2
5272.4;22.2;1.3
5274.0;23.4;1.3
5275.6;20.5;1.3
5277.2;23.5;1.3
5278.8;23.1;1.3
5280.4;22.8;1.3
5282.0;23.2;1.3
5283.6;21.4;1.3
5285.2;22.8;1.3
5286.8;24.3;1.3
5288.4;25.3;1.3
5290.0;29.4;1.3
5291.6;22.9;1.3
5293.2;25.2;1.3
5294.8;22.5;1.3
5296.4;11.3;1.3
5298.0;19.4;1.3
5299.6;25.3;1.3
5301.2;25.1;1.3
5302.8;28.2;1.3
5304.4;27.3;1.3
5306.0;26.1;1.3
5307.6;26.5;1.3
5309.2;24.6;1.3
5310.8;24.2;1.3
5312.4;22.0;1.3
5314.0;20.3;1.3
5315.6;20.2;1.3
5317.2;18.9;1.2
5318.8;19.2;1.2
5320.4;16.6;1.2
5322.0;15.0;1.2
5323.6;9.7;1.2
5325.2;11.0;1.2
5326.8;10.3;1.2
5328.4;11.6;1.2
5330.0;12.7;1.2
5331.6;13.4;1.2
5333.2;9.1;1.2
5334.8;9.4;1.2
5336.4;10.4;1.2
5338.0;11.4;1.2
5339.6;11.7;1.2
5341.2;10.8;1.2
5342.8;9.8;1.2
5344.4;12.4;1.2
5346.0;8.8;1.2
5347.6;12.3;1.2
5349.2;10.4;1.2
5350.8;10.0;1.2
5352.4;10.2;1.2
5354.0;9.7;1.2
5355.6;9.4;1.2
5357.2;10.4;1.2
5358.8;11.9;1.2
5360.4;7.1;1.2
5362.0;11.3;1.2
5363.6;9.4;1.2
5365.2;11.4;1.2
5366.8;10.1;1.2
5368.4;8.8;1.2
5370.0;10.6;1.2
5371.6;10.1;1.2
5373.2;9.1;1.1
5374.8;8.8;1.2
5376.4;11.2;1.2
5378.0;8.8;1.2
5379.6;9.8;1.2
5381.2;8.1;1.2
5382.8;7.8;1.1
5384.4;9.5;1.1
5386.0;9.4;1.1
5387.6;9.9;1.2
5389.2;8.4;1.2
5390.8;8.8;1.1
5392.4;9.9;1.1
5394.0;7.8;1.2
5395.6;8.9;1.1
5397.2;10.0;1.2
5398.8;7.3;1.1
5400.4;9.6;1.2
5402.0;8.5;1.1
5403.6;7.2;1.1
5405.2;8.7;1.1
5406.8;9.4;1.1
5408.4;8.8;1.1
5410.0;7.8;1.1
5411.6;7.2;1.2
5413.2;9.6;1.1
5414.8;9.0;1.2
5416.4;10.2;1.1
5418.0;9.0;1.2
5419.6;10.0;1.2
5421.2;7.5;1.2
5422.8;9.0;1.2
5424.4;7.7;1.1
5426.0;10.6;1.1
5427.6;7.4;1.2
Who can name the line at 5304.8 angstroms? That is C IV 1549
